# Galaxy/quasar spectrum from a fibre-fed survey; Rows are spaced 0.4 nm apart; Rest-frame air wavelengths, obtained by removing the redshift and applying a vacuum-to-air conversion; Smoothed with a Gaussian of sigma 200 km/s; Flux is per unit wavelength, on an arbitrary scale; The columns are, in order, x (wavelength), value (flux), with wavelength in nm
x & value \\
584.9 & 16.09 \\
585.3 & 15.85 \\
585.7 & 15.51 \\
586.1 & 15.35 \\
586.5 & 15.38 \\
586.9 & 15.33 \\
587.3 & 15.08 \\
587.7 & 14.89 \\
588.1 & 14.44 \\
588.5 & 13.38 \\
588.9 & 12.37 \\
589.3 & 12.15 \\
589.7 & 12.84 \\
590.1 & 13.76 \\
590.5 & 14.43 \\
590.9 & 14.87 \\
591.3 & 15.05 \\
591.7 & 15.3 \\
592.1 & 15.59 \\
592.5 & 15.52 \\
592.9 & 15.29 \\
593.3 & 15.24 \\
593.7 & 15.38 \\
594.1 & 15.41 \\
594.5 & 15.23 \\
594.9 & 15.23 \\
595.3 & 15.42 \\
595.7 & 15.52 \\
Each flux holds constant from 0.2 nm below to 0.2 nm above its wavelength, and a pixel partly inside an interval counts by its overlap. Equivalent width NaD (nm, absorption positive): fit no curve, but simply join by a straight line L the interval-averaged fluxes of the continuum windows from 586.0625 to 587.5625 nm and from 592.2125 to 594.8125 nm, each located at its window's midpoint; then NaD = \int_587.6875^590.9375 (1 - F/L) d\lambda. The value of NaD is 0.37 nm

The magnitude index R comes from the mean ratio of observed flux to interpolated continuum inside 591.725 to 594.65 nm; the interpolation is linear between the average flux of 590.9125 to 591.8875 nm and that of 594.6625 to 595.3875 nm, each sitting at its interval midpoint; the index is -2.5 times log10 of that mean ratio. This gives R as -0.01 mag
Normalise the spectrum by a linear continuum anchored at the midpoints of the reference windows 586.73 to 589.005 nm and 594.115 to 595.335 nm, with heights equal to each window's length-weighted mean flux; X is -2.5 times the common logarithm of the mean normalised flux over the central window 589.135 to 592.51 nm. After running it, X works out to 0.03 mag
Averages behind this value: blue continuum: 14.3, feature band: 14.3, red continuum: 15.3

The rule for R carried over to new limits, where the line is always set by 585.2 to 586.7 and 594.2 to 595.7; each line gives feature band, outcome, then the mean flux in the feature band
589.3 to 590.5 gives 0.161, 13.3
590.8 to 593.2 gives 0.007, 15.3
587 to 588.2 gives 0.042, 14.9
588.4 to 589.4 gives 0.220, 12.6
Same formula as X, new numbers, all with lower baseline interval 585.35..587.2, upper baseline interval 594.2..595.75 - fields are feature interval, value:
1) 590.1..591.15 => 0.06 mag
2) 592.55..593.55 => 0.00 mag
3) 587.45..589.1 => 0.12 mag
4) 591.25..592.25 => 0.00 mag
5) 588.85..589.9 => 0.23 mag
